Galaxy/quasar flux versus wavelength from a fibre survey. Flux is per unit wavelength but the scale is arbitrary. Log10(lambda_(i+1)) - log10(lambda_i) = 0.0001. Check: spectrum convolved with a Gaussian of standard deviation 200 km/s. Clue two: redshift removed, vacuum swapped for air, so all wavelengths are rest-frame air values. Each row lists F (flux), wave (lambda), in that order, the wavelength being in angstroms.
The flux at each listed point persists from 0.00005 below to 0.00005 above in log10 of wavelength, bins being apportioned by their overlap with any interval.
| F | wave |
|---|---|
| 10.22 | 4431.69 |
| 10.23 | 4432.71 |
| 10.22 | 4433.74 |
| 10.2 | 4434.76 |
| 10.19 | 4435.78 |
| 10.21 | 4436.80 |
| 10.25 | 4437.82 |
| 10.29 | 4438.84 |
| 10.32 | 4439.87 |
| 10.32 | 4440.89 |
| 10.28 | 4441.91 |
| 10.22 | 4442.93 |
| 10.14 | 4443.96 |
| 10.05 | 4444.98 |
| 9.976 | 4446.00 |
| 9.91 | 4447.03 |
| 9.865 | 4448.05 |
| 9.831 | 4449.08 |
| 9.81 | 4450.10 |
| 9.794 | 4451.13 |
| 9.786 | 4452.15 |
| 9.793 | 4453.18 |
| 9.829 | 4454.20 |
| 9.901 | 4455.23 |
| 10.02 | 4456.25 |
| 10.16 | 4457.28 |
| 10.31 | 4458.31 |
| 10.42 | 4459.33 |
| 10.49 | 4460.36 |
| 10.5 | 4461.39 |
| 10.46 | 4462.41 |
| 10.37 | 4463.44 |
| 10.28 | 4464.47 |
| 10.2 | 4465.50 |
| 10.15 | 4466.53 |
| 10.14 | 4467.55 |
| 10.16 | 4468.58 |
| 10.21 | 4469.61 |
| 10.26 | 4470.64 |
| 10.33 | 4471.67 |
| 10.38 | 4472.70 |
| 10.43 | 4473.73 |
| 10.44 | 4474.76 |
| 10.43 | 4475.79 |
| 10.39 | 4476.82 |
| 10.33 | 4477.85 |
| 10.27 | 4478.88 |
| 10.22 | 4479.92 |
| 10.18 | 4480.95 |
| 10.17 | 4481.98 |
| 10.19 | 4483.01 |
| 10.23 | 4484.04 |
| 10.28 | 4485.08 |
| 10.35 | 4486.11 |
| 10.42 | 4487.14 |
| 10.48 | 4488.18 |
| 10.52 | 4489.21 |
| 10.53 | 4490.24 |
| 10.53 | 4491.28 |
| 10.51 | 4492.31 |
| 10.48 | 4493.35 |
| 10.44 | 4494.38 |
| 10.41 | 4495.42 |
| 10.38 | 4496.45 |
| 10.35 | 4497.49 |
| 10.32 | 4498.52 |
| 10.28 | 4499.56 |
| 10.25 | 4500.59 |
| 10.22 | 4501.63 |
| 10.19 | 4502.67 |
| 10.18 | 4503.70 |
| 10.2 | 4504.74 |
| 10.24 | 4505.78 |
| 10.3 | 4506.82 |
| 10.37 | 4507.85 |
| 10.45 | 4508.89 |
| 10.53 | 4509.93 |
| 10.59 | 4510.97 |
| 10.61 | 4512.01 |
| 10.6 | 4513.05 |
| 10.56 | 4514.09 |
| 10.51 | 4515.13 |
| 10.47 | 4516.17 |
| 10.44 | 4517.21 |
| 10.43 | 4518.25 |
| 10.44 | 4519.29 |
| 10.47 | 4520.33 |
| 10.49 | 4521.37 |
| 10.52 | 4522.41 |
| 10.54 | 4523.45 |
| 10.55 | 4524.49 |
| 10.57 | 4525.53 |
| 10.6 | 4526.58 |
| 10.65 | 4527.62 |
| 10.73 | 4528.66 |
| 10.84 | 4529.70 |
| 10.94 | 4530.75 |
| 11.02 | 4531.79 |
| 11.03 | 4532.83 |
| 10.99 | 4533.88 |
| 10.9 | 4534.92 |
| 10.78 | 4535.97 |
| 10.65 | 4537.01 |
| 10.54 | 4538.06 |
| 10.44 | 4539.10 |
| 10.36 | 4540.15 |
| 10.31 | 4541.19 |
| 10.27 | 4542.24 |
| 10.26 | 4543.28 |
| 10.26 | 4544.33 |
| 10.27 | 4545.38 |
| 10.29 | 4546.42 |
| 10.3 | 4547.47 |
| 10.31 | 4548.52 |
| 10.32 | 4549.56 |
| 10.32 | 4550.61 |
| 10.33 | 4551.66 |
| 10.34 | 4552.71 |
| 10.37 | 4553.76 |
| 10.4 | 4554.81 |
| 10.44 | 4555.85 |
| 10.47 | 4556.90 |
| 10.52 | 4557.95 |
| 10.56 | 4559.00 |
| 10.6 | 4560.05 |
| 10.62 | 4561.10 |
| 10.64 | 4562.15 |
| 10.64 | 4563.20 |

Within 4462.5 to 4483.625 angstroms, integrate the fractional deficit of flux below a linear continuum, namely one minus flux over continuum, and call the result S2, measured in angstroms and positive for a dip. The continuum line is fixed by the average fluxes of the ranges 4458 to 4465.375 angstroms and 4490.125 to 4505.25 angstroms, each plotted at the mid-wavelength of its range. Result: 0.21 angstroms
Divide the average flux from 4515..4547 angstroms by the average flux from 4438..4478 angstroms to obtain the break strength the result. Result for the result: 1.0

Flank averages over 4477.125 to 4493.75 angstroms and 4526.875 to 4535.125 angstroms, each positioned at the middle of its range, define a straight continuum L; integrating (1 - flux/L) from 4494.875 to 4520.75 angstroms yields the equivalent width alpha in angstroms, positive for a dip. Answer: 0.5 angstroms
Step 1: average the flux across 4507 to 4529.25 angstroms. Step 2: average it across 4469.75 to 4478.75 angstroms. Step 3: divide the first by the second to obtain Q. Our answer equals 1.02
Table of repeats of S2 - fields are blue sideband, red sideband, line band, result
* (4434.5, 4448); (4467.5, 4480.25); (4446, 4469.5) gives 0.3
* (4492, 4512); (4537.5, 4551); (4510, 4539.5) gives -0.8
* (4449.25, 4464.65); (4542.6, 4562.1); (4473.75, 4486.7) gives -0.1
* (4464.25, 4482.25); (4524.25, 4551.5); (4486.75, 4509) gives 0.0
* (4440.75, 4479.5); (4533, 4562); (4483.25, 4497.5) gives -0.2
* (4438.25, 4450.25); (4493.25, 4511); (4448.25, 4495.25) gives -0.2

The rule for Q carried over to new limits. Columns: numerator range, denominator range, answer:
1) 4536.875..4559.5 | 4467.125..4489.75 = 1.01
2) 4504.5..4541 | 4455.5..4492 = 1.03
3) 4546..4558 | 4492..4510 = 1.00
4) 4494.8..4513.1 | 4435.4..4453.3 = 1.03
